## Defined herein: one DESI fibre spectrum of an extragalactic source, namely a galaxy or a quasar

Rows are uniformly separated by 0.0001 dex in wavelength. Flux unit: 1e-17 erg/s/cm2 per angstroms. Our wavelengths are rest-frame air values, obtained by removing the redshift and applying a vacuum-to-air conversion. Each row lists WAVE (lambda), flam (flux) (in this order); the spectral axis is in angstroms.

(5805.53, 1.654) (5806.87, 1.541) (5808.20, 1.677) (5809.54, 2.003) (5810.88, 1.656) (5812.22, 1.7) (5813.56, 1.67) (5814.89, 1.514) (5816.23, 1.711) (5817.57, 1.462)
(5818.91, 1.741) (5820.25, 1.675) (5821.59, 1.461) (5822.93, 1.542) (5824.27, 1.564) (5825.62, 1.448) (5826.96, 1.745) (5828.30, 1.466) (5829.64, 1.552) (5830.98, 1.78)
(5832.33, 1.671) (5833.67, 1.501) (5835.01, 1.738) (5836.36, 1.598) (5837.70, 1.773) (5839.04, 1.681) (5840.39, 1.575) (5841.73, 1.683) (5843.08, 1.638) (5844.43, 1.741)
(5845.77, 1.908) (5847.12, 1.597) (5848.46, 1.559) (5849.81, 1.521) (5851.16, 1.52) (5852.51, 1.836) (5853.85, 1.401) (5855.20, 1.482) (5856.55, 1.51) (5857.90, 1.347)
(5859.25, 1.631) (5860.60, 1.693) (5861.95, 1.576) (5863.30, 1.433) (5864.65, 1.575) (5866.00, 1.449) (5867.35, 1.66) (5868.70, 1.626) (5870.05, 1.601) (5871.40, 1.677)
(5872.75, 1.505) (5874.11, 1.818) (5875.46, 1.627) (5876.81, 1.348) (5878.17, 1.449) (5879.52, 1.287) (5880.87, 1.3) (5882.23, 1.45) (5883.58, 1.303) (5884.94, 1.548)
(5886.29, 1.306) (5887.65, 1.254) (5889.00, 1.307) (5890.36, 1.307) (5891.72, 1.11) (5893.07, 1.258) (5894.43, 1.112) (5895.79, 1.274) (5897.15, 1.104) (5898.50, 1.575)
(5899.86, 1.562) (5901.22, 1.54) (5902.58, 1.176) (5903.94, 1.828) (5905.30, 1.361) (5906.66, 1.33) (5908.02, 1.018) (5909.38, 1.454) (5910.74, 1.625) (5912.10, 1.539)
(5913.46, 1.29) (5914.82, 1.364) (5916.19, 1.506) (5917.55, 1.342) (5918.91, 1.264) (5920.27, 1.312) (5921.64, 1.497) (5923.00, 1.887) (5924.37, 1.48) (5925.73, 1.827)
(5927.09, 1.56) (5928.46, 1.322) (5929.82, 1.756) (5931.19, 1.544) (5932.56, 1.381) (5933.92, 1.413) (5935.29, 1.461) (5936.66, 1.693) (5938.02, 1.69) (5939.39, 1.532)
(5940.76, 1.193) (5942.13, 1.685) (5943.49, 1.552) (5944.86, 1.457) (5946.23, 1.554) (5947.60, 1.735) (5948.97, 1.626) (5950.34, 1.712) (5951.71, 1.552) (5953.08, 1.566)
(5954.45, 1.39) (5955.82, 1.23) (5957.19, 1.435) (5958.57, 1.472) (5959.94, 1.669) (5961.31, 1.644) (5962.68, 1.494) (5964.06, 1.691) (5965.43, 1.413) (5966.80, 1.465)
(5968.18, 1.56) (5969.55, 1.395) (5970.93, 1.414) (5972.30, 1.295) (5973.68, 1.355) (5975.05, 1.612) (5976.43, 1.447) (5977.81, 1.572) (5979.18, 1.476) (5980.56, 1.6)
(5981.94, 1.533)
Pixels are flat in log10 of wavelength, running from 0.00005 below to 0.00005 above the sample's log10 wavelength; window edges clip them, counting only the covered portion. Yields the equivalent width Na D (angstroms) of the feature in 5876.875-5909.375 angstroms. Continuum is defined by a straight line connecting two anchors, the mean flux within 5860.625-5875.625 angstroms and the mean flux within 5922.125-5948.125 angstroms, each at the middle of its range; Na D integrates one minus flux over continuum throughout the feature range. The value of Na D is 5.03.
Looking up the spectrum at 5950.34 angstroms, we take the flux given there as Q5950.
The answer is 1.712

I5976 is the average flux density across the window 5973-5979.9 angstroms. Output 1.49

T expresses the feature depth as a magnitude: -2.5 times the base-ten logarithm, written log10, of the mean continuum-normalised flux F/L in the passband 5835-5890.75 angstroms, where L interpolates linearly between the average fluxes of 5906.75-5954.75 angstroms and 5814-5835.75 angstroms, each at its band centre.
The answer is 0.02 mag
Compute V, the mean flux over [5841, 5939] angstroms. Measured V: 1.49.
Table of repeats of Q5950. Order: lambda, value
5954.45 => 1.39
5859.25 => 1.631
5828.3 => 1.466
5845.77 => 1.908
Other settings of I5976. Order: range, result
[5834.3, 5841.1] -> 1.67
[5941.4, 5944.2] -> 1.61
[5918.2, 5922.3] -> 1.36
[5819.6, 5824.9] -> 1.56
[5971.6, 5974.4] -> 1.33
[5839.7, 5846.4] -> 1.71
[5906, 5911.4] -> 1.36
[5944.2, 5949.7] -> 1.59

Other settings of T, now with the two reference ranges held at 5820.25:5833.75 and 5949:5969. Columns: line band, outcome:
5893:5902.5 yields 0.157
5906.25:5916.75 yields 0.114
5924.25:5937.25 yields -0.007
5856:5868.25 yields 0.016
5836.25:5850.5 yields -0.060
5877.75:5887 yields 0.134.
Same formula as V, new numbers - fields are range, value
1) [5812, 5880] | 1.59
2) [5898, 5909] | 1.42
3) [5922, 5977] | 1.53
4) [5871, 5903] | 1.38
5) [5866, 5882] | 1.53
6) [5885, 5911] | 1.34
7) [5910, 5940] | 1.51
